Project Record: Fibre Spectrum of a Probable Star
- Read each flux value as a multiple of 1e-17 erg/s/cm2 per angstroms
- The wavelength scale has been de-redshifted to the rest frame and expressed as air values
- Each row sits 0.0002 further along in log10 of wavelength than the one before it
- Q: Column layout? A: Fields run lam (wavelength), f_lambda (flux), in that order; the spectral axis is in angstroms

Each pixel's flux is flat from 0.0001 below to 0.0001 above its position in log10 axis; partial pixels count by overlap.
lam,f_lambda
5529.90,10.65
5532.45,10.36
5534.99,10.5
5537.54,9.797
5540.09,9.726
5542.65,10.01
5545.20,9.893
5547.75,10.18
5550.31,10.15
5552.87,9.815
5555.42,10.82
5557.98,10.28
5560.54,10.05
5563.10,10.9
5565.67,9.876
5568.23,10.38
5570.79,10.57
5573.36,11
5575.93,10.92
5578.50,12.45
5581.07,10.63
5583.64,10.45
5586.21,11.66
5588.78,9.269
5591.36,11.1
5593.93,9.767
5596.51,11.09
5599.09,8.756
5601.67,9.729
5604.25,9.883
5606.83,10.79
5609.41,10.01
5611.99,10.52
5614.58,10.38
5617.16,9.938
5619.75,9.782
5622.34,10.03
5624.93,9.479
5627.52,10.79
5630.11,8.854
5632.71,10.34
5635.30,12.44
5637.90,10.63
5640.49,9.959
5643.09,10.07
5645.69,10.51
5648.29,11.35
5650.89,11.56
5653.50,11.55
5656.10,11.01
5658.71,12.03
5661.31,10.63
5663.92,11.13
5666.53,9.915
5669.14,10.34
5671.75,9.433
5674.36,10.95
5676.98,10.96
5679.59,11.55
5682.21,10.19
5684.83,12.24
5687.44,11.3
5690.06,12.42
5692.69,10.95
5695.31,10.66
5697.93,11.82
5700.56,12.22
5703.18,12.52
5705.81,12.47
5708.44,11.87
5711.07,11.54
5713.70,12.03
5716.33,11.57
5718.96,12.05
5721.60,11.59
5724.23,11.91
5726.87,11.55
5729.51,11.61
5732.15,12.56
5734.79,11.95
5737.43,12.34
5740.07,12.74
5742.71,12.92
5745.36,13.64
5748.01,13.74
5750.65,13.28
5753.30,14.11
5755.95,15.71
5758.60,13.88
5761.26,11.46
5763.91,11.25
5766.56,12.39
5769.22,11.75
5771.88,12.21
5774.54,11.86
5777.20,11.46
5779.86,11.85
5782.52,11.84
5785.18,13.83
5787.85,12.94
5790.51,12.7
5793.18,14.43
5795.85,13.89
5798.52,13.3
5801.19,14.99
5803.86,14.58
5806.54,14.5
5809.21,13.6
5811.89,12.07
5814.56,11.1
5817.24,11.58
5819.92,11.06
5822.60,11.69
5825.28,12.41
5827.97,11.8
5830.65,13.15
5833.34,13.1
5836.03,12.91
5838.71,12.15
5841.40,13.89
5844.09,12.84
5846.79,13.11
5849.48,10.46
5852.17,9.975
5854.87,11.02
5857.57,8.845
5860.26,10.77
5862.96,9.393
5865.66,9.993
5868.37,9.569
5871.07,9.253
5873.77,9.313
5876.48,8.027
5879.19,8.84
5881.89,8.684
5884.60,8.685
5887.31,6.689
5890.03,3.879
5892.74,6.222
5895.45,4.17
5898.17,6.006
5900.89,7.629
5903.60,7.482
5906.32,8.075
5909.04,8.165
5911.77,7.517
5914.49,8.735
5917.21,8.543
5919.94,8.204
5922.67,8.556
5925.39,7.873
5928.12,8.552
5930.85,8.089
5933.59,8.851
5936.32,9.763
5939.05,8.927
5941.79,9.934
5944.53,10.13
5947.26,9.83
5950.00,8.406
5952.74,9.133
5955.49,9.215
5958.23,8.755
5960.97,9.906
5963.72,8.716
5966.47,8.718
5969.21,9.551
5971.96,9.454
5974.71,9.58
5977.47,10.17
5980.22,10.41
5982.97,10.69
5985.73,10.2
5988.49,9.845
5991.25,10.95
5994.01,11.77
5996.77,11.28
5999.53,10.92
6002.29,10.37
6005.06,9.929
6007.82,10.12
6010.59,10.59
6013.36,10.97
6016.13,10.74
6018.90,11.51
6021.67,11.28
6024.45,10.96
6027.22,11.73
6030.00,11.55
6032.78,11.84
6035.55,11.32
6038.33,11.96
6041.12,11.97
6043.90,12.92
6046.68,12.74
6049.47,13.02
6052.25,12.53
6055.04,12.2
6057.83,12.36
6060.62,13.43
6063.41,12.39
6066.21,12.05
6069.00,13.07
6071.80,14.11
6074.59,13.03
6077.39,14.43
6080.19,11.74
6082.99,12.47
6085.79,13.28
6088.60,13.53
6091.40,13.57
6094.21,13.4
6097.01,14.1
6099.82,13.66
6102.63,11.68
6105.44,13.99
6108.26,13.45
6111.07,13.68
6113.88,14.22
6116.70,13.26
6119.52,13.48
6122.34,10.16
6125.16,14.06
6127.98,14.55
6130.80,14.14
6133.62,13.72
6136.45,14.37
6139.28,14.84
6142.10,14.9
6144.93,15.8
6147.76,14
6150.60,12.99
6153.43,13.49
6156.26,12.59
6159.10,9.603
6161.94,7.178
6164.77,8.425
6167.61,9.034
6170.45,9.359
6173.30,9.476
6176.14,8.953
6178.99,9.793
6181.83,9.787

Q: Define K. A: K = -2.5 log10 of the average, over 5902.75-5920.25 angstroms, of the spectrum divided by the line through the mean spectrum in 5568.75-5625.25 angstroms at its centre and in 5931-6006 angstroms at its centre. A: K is 0.22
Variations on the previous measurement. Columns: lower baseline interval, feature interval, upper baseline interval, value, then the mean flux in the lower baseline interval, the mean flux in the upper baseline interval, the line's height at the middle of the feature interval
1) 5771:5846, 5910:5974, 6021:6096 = 0.38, 12.8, 12.6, 12.7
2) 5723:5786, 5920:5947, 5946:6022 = 0.19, 12.6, 10.1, 10.6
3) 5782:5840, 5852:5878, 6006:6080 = 0.31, 12.9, 12.1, 12.7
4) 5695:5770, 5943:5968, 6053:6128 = 0.36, 12.4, 13.1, 12.9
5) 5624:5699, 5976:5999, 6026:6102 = 0.16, 10.9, 12.7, 12.4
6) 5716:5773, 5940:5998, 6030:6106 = 0.28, 12.6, 12.8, 12.7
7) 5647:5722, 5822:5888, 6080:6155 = 0.15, 11.4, 13.6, 12.3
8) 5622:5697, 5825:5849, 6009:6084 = -0.12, 10.8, 12.2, 11.4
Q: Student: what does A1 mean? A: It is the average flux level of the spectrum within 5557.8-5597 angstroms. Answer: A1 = 10.7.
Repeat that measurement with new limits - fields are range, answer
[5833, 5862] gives 11.7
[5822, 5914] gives 9.54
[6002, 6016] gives 10.4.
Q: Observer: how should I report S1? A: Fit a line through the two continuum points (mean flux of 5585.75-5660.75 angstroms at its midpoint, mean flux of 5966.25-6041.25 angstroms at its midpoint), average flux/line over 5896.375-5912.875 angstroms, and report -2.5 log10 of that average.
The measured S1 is 0.40 mag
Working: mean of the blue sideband 10.4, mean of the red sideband 10.7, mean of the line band 7.39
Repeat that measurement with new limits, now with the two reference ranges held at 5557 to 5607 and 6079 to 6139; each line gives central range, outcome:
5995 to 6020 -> 0.19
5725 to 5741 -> -0.07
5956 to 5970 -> 0.35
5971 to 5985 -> 0.25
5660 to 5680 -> 0.04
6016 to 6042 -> 0.13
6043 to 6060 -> 0.03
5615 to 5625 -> 0.08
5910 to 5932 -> 0.44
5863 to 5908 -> 0.49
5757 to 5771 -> -0.07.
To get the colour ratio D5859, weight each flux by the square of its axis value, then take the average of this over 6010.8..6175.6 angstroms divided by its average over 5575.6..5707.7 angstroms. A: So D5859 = 1.35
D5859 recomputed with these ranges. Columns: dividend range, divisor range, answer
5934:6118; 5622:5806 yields 1.07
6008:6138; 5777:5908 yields 1.28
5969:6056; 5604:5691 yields 1.18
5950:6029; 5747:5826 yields 0.85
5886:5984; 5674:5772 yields 0.75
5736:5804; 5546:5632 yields 1.35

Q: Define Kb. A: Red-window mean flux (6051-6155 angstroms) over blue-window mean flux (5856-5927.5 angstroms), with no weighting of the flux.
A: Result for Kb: 1.66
